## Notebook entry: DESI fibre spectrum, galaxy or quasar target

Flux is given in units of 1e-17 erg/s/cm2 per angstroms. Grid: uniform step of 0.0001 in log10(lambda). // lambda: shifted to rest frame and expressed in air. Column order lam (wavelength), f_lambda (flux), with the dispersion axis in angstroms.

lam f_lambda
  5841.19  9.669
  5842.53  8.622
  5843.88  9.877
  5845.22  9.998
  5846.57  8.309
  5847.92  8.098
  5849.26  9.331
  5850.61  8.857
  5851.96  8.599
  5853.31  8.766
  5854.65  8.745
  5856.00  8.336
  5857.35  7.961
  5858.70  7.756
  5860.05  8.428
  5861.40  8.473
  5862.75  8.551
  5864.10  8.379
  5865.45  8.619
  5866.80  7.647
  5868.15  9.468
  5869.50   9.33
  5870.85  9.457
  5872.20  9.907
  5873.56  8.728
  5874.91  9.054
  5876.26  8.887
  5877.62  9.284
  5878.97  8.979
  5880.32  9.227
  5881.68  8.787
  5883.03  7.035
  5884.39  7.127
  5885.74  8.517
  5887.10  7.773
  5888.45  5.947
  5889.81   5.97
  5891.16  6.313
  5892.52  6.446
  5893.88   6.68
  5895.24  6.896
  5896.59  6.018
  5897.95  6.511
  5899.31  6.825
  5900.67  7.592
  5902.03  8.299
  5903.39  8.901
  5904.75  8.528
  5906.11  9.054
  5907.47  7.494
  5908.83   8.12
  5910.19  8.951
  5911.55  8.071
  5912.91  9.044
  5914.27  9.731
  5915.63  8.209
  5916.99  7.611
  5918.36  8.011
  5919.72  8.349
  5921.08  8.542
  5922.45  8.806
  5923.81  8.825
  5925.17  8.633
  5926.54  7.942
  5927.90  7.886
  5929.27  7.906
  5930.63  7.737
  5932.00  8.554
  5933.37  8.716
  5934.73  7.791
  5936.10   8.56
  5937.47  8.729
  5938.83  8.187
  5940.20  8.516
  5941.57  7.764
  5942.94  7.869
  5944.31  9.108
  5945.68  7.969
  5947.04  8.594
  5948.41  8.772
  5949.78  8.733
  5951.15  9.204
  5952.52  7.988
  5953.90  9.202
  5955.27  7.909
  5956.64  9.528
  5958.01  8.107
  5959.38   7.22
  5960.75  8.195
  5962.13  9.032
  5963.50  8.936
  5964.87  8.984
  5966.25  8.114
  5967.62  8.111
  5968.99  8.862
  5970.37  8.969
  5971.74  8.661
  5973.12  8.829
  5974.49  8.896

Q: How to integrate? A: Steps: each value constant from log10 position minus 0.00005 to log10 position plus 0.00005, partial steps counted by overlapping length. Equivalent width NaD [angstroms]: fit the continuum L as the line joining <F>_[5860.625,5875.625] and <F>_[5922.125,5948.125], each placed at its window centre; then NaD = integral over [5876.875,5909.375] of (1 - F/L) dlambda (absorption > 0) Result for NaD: 4.0 angstroms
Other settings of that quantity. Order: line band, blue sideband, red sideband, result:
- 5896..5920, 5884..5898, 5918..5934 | -1.8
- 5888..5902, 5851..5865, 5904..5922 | 3.0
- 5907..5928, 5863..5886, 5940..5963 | 0.4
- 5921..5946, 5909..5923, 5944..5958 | 0.8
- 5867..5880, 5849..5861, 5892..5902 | -2.4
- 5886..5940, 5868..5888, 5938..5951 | 4.1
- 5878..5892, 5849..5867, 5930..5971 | 1.4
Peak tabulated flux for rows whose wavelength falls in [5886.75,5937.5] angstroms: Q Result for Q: 9.731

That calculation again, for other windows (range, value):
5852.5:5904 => 9.907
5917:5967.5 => 9.528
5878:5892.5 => 9.227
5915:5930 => 8.825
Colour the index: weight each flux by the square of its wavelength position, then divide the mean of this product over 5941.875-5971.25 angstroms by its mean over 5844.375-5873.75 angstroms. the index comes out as 1.0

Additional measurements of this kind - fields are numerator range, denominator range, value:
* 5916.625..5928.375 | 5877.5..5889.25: 1.05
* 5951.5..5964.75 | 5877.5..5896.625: 1.18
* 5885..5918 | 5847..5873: 0.90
